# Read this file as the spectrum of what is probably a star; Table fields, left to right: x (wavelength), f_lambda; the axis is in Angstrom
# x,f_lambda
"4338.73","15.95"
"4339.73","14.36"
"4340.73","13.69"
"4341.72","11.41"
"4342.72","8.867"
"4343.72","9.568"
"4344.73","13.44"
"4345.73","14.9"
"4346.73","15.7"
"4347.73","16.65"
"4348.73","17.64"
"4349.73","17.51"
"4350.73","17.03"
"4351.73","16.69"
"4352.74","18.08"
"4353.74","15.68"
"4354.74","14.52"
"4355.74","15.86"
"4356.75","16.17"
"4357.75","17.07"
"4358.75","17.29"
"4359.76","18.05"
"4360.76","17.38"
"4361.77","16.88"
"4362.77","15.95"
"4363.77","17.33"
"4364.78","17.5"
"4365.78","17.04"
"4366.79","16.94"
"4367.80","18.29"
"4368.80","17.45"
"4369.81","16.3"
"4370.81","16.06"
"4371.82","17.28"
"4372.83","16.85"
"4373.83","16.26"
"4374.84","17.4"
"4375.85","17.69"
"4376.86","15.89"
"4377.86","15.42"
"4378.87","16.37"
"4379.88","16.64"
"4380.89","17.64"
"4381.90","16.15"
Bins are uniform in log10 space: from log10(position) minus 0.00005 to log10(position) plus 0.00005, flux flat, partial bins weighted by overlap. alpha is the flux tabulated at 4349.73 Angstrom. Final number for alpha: 17.51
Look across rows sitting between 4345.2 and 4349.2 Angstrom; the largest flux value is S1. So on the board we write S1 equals 17.64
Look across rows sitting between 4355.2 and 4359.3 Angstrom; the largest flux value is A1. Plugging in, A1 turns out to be 17.29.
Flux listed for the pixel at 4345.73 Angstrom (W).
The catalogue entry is 14.9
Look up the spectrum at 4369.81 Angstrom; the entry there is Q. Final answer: 16.3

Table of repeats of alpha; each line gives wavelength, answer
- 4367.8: 18.29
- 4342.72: 8.867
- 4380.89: 17.64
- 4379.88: 16.64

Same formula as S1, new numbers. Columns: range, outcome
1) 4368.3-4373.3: 17.45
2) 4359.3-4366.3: 18.05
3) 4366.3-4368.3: 18.29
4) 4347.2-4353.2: 18.08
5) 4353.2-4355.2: 15.68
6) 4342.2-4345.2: 13.44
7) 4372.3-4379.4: 17.69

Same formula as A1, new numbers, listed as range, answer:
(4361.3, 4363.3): 16.88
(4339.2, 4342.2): 14.36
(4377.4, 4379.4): 16.37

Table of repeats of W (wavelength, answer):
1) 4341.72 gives 11.41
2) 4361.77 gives 16.88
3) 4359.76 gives 18.05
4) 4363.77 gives 17.33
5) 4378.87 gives 16.37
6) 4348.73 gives 17.64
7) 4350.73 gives 17.03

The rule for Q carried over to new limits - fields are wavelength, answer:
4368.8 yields 17.45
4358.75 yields 17.29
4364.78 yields 17.5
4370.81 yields 16.06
